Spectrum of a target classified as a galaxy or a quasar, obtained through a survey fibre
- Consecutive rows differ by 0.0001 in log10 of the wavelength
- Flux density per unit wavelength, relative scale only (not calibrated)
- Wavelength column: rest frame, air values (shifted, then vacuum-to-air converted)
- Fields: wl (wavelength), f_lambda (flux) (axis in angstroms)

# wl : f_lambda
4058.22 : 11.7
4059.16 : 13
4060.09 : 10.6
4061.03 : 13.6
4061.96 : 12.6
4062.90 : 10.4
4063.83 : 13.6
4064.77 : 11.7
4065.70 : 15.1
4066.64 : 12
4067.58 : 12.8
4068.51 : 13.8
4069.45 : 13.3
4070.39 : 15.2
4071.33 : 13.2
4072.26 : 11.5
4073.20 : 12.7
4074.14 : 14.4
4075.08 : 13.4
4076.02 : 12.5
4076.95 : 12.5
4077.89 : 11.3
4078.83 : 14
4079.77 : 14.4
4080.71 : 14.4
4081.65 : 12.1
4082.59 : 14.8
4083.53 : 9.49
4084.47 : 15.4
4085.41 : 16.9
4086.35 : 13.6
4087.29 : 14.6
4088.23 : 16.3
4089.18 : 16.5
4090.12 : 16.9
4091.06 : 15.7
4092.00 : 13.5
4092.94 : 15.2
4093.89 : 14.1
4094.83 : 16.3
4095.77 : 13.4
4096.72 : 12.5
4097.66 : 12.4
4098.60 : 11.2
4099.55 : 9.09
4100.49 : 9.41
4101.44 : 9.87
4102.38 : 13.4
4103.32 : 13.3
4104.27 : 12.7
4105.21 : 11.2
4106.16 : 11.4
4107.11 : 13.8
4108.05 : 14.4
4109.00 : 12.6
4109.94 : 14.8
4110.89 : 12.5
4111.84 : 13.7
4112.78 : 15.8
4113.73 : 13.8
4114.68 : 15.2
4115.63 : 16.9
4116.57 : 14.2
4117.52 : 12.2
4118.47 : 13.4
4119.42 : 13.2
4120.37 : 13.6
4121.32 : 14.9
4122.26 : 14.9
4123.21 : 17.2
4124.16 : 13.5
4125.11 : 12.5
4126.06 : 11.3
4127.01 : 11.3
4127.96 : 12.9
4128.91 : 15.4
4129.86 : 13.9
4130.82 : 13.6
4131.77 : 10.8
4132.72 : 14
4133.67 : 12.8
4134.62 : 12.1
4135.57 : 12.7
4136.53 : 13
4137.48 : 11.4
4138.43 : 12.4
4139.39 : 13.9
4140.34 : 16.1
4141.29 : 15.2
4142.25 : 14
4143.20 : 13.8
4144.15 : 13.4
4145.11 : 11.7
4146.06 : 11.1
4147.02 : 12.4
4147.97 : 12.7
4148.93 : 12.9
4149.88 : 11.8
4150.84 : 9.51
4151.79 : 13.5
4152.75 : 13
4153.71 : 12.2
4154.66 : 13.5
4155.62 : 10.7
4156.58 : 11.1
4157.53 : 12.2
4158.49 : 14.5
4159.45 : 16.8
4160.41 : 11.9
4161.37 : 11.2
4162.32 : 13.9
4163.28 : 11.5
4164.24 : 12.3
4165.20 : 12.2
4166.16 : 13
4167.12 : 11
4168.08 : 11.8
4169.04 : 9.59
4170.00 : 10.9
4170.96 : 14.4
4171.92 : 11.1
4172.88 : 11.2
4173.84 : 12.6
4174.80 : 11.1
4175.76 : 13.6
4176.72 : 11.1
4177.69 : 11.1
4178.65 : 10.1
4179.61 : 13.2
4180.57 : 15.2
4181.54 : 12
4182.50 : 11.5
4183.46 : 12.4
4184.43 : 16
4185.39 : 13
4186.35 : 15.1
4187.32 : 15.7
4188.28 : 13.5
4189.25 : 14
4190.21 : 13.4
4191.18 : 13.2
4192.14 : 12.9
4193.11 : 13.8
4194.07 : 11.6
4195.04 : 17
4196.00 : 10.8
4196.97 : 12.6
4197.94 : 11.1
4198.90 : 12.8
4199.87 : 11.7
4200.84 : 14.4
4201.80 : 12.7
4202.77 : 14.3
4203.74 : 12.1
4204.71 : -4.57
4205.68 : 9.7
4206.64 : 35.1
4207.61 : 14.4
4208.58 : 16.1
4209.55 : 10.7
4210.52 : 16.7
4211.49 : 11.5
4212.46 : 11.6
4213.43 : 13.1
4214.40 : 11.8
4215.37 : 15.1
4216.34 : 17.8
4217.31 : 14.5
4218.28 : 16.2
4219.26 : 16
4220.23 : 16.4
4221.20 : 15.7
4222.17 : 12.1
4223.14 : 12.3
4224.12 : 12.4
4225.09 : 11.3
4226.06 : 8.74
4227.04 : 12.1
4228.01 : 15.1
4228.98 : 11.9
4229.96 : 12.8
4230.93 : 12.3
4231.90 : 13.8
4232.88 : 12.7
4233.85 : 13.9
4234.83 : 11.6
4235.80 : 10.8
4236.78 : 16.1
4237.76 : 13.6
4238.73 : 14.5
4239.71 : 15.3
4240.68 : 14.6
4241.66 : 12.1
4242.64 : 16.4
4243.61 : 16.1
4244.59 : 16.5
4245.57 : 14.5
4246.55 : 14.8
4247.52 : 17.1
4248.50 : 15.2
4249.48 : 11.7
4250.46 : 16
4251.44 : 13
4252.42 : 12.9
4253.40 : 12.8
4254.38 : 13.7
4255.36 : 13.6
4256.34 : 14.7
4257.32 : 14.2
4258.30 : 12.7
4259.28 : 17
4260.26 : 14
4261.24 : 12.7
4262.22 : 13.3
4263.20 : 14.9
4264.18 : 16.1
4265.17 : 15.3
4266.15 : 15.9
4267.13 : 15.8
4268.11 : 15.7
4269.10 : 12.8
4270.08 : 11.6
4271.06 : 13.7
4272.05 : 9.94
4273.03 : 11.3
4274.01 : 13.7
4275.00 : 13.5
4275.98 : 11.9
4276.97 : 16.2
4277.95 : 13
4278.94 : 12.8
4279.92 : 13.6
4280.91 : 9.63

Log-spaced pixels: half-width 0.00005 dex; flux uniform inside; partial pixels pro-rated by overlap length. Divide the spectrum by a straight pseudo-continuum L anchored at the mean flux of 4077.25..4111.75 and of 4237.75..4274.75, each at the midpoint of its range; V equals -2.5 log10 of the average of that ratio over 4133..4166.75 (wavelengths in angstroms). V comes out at 0.08 mag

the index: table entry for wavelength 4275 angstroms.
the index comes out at 13.5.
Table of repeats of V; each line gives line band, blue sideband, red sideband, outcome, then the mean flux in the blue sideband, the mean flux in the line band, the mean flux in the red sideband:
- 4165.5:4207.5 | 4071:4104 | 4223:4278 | 0.069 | 13.4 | 12.8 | 13.7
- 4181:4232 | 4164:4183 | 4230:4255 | -0.038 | 11.9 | 13.4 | 14.1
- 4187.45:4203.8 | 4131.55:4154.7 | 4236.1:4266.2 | 0.040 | 12.8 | 13.1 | 14.5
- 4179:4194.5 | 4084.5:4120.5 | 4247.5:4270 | 0.039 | 13.7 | 13.5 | 14.3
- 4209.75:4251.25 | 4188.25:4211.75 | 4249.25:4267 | -0.010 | 13.3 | 13.9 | 14.2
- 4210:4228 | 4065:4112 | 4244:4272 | 0.033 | 13.4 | 13.7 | 14.3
